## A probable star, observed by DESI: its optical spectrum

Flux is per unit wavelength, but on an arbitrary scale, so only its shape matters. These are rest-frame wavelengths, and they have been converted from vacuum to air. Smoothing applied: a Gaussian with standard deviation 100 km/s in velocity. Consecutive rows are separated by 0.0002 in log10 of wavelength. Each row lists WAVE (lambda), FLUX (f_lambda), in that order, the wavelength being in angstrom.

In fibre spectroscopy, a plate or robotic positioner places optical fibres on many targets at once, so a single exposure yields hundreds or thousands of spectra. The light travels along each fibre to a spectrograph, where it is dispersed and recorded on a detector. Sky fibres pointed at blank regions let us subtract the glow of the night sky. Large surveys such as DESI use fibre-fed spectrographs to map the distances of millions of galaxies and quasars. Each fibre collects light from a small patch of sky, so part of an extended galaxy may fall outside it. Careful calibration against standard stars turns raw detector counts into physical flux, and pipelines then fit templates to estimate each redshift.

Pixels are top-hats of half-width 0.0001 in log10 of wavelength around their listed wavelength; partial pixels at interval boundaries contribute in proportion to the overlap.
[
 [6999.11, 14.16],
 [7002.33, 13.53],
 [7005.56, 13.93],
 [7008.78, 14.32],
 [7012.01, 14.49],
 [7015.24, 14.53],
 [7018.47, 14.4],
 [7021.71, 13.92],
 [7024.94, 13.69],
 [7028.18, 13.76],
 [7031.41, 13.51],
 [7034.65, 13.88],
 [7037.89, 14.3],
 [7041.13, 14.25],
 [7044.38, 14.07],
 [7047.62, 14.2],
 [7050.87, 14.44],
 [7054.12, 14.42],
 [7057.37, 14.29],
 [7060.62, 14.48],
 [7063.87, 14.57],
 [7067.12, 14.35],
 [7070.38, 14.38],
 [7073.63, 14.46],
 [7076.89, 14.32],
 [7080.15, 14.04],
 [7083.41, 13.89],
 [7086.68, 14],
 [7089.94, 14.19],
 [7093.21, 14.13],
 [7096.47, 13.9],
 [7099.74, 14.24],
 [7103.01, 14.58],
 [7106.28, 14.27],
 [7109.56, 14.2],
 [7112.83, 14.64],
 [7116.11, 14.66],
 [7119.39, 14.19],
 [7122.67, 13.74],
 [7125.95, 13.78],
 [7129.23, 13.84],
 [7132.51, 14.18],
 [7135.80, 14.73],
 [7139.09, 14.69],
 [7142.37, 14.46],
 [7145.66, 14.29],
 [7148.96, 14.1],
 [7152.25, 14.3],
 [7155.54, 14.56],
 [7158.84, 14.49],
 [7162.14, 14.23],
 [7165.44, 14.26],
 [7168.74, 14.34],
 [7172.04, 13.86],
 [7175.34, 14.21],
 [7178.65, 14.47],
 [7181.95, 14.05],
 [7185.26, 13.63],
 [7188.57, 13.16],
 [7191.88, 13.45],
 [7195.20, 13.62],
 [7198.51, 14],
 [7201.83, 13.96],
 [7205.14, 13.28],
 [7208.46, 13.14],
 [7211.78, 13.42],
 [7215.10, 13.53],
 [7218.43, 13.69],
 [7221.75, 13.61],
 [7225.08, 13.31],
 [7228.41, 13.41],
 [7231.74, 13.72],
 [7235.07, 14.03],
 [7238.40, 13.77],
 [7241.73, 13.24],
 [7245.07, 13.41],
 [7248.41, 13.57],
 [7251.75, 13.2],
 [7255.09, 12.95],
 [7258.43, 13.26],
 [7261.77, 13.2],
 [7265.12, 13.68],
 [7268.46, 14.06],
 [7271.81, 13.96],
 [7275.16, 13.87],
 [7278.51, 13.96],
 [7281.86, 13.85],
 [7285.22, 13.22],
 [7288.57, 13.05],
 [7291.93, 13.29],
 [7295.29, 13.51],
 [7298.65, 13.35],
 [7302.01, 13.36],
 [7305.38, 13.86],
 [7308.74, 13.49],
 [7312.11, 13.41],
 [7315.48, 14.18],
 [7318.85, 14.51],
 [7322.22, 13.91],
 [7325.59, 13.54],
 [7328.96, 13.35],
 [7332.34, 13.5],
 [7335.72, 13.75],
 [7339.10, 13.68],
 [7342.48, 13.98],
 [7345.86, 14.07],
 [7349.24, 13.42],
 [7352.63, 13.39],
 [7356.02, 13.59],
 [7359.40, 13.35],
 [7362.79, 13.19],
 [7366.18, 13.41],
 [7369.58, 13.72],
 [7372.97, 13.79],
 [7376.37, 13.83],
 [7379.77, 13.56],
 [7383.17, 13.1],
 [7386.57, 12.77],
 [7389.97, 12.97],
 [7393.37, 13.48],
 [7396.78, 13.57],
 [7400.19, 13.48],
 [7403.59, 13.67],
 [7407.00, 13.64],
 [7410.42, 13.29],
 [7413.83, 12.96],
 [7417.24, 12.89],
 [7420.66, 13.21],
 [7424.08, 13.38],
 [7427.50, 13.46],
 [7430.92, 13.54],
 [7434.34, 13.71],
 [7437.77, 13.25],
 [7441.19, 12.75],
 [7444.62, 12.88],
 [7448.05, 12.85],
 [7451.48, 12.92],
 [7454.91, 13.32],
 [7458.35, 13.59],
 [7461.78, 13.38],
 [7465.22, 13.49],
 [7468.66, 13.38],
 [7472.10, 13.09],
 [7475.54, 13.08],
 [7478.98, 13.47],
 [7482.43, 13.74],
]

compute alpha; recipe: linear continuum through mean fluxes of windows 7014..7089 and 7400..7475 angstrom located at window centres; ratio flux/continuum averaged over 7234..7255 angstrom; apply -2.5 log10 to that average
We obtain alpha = 0.02 mag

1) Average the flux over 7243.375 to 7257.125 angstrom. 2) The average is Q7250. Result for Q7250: 13.3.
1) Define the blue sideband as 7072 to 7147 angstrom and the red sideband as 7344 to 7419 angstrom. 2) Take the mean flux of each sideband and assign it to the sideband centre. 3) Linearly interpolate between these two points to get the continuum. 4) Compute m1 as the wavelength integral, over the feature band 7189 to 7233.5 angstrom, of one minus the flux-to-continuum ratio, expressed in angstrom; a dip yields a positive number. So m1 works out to 1.25 angstrom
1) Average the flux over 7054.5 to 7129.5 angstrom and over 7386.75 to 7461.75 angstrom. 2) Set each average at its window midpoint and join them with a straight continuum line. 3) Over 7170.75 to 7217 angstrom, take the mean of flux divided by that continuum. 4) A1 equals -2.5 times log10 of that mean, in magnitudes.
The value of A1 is 0.02 mag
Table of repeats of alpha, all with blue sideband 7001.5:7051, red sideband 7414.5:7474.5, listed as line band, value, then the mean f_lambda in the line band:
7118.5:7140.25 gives -0.02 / 14.2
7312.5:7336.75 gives -0.03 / 13.8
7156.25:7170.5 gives -0.04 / 14.3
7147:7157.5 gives -0.04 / 14.3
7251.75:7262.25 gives 0.04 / 13.1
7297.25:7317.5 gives -0.01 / 13.6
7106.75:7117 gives -0.04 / 14.5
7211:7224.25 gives 0.01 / 13.6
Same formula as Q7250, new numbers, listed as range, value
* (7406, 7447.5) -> 13.2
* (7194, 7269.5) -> 13.5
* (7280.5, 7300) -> 13.4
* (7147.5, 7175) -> 14.3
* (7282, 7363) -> 13.6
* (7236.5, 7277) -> 13.5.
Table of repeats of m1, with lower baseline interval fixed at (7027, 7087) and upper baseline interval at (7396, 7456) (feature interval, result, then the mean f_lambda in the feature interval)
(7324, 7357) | -0.37 angstrom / 13.6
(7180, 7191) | 0.20 angstrom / 13.6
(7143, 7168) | -0.68 angstrom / 14.3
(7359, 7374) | -0.09 angstrom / 13.5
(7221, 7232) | 0.23 angstrom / 13.5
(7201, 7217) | 0.43 angstrom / 13.4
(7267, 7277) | -0.23 angstrom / 14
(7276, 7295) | 0.17 angstrom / 13.5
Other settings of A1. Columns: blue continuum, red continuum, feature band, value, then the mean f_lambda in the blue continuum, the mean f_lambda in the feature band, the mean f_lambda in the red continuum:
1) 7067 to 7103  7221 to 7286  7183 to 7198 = 0.02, 14.2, 13.5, 13.6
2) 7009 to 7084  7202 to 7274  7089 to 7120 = -0.02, 14.2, 14.3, 13.5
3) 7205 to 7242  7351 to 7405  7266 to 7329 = -0.02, 13.5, 13.7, 13.4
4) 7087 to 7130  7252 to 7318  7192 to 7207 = 0.01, 14.2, 13.7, 13.6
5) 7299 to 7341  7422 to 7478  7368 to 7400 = 0.00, 13.7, 13.4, 13.3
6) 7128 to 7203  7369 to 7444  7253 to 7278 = 0.02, 14.1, 13.6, 13.4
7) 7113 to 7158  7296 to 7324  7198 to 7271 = 0.04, 14.3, 13.5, 13.7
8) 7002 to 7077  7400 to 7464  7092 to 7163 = -0.02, 14.2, 14.3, 13.3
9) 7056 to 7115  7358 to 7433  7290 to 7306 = 0.02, 14.3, 13.4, 13.4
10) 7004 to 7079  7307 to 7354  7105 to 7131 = -0.01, 14.2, 14.2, 13.7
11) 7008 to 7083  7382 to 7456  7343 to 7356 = -0.02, 14.2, 13.7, 13.2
